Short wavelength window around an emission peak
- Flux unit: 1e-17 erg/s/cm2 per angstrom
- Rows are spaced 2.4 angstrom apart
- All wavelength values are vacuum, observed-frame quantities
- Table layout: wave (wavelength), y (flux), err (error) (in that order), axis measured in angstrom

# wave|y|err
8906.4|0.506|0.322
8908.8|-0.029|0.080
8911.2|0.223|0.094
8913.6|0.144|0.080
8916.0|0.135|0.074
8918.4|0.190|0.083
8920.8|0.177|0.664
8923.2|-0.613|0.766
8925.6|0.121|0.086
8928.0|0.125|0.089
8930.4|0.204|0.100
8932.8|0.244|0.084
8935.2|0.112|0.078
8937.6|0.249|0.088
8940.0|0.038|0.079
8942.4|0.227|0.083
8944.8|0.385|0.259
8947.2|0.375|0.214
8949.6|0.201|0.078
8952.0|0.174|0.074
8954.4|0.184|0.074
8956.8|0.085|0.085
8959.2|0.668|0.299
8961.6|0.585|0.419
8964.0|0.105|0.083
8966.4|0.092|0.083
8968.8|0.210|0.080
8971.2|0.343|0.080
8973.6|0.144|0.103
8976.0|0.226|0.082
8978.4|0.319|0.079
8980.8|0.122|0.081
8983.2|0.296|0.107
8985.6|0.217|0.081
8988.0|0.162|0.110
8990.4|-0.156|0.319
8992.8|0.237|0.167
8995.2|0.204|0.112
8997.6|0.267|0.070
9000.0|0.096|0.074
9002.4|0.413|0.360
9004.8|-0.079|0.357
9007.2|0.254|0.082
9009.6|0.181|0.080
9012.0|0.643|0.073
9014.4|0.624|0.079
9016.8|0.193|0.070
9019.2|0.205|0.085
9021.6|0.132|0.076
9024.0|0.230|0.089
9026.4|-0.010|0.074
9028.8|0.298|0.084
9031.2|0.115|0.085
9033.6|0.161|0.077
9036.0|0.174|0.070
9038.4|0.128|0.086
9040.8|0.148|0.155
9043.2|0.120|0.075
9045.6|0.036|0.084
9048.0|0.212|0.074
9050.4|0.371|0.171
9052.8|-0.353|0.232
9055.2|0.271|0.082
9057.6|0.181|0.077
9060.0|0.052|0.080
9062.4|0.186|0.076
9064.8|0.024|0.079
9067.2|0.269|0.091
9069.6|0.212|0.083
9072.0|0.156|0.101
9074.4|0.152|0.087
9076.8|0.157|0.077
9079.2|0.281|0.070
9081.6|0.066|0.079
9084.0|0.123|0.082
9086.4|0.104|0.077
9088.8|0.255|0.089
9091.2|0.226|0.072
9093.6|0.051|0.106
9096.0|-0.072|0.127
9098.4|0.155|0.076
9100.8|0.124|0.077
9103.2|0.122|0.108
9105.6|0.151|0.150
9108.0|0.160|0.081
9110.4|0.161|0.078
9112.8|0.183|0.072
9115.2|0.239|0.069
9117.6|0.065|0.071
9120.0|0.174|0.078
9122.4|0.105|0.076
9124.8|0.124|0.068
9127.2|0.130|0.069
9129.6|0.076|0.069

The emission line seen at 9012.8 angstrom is H-beta 4861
